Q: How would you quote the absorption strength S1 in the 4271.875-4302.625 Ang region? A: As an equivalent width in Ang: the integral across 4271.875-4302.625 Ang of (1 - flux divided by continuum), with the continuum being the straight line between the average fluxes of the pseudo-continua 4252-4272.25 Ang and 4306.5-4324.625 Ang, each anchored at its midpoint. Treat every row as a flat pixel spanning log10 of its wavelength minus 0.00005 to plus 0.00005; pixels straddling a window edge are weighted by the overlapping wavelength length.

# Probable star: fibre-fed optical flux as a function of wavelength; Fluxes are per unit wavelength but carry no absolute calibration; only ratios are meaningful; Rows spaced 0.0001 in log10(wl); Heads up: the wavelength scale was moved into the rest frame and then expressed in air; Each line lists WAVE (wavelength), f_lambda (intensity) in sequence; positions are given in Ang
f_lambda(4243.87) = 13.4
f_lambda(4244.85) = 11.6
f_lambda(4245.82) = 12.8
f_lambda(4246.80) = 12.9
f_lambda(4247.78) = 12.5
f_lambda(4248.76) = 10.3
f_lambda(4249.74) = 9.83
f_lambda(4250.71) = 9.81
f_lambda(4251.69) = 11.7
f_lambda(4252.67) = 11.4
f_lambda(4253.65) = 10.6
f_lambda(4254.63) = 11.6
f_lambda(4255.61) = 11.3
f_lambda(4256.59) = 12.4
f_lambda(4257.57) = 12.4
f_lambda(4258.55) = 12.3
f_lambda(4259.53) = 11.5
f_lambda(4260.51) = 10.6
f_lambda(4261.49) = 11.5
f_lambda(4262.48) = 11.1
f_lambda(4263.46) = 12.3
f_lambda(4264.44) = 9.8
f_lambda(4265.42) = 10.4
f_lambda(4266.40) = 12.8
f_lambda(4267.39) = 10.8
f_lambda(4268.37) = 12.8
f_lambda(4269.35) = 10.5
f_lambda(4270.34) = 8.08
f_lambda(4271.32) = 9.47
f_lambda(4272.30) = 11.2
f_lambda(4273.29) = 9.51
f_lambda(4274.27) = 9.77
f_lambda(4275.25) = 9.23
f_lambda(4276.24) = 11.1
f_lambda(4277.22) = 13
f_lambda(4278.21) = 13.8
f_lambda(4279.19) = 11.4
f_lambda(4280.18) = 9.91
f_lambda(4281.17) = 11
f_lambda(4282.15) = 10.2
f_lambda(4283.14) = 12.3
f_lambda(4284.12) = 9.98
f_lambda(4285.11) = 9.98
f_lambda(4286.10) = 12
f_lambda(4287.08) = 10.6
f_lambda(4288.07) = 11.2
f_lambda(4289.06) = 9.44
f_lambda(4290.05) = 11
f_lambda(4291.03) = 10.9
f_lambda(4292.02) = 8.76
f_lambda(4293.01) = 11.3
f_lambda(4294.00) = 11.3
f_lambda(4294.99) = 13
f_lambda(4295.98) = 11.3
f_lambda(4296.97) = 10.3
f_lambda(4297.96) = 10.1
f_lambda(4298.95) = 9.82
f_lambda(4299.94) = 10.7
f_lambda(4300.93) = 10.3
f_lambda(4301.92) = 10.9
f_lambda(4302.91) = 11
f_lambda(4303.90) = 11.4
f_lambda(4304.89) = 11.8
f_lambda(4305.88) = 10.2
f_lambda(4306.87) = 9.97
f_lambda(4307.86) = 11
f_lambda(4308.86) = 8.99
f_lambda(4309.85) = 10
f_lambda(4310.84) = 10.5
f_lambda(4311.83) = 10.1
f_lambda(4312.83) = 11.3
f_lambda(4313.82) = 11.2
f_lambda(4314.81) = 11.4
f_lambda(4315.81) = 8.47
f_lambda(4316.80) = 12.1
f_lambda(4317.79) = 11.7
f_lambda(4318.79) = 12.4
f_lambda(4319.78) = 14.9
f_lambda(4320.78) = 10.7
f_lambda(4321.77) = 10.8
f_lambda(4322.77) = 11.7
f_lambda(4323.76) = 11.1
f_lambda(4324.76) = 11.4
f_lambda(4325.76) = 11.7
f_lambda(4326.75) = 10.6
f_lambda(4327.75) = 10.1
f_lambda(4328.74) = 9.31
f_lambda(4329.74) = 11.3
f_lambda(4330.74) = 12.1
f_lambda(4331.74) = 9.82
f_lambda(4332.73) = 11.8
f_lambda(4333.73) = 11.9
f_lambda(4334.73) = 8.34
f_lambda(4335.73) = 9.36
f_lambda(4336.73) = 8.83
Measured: 0.8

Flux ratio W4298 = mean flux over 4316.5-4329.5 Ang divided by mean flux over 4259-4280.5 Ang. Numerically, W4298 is 1.04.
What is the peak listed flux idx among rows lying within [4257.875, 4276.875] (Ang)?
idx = 12.8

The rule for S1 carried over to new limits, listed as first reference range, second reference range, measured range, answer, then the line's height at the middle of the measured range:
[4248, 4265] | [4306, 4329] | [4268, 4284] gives 0.5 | 11.1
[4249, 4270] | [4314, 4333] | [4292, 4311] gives 0.9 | 11.2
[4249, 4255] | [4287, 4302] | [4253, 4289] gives -1.0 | 10.7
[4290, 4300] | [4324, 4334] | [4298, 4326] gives -0.2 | 10.9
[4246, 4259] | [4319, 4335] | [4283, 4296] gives 0.5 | 11.3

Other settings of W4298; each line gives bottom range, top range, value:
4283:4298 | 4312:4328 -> 1.05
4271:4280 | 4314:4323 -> 1.06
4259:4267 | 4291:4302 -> 0.95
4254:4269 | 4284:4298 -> 0.93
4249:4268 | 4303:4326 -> 0.98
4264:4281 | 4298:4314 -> 0.98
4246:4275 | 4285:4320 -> 0.98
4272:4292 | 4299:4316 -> 0.98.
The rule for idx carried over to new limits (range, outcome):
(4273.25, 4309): 13.8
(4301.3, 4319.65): 12.4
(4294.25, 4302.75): 13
